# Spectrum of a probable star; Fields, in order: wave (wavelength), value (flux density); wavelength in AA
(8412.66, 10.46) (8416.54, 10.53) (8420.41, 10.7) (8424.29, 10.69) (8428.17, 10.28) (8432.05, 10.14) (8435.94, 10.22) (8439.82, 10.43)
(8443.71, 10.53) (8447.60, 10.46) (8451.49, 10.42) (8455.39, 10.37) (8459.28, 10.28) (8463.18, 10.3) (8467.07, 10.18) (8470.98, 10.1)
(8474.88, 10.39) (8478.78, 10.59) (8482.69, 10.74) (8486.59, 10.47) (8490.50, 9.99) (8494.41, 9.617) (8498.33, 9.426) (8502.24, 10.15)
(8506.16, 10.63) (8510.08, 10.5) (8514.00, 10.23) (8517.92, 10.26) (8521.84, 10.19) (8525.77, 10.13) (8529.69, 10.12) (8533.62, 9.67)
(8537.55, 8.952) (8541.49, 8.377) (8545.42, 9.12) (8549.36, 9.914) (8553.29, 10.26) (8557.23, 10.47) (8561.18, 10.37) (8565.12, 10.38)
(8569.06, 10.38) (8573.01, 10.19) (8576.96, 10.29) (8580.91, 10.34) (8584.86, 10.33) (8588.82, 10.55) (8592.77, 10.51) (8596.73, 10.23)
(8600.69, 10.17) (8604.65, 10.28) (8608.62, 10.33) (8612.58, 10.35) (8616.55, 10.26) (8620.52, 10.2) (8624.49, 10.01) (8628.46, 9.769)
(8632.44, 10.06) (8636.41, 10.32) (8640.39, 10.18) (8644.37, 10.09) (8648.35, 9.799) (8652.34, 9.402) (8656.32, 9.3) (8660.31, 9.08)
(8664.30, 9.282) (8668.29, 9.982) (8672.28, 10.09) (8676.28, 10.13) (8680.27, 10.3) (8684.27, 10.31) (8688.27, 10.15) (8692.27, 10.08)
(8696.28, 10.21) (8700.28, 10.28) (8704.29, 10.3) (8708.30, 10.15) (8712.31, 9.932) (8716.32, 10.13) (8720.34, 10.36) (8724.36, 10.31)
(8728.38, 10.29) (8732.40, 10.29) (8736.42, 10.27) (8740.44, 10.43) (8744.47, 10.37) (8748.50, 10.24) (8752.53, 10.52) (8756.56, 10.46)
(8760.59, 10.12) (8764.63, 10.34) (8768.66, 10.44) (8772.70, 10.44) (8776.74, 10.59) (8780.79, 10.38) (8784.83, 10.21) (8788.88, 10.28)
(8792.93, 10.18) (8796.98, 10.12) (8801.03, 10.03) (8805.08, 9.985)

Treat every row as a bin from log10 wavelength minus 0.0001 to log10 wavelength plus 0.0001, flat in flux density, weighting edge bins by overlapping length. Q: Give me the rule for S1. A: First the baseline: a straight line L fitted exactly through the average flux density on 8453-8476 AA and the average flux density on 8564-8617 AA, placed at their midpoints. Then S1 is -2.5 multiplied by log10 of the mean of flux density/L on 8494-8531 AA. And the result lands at 0.02 mag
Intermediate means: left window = 10.3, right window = 10.3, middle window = 10.1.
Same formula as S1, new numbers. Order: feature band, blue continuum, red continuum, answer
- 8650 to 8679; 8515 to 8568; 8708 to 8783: 0.06 mag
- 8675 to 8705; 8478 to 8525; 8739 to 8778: 0.01 mag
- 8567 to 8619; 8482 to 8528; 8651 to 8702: -0.03 mag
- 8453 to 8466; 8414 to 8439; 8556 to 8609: 0.01 mag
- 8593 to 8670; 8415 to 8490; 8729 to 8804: 0.04 mag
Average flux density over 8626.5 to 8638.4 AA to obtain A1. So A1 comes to 10.1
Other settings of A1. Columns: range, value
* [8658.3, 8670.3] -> 9.45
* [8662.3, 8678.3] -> 9.87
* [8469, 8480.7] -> 10.4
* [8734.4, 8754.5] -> 10.4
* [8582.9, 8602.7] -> 10.4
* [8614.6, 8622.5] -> 10.2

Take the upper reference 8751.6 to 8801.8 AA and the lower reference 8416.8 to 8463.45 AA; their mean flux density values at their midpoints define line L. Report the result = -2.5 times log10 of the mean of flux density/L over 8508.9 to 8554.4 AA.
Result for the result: 0.06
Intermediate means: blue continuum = 10.4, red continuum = 10.3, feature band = 9.79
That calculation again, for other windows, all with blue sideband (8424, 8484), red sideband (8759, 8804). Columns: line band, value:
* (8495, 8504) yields 0.065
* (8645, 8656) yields 0.076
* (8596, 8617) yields 0.006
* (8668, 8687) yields 0.014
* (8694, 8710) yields 0.007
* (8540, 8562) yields 0.064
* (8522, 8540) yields 0.067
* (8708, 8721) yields 0.019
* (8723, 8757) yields -0.006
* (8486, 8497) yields 0.046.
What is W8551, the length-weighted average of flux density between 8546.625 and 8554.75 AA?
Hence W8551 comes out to 9.99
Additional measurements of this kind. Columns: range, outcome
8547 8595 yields 10.3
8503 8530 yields 10.3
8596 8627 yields 10.2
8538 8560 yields 9.61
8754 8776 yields 10.4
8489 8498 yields 9.72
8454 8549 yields 10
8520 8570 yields 9.86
